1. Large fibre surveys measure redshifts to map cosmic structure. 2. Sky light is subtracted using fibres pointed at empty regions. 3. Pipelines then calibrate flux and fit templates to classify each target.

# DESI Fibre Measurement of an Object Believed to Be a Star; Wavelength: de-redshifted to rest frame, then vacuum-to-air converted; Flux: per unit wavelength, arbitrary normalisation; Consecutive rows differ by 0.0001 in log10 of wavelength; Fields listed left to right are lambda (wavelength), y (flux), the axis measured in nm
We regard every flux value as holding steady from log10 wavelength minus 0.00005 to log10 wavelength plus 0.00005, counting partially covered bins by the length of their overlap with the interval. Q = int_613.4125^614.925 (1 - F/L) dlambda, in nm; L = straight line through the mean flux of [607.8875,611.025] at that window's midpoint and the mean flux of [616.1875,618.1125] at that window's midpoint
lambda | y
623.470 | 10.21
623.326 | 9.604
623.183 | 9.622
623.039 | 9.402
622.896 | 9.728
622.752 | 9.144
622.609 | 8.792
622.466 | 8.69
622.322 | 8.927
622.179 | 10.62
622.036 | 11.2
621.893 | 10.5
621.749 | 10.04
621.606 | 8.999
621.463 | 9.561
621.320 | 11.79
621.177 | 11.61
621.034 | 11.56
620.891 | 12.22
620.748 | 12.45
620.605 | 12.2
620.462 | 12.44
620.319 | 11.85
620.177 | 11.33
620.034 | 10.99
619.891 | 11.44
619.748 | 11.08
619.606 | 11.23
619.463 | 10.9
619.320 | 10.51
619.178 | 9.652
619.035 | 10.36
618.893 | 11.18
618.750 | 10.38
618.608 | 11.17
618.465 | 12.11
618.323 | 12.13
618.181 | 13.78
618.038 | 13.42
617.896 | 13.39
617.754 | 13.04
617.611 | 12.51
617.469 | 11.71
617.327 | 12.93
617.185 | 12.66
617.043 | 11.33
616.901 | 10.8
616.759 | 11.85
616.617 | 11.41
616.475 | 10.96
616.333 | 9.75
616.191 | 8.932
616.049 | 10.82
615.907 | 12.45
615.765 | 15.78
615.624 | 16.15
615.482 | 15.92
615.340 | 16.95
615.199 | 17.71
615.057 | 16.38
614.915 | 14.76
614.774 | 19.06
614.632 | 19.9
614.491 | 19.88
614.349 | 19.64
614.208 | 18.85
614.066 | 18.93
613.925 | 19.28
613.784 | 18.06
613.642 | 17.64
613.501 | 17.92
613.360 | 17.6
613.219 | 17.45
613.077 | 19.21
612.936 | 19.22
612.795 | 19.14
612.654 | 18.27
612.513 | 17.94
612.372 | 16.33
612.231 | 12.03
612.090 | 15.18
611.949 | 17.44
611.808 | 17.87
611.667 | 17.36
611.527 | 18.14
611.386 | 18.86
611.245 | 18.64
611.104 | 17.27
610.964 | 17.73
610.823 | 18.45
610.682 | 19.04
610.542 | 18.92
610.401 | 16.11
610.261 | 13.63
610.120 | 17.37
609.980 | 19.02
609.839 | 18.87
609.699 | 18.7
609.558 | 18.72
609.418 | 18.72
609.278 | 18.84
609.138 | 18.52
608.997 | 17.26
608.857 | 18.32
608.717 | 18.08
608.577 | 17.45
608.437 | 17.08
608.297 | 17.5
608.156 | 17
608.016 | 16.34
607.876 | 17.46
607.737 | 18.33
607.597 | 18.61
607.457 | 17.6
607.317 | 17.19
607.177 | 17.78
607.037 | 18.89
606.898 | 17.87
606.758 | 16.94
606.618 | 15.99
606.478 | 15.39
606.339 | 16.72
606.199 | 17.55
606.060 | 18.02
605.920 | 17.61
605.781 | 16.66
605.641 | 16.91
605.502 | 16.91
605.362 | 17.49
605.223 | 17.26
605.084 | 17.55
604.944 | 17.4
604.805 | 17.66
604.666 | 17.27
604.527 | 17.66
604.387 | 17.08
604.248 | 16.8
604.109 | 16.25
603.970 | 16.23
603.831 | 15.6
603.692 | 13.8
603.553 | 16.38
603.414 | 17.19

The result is -0.48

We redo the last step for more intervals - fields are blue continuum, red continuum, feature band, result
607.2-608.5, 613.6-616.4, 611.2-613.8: -0.13 nm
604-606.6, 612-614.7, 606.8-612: -0.09 nm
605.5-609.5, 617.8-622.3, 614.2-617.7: -0.22 nm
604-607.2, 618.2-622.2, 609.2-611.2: -0.35 nm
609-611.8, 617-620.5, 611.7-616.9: -0.37 nm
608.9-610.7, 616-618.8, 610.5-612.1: -0.12 nm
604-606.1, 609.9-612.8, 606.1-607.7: -0.01 nm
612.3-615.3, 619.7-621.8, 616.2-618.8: 0.46 nm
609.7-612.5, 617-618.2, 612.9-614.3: -0.26 nm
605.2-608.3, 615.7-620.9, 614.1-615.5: -0.48 nm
